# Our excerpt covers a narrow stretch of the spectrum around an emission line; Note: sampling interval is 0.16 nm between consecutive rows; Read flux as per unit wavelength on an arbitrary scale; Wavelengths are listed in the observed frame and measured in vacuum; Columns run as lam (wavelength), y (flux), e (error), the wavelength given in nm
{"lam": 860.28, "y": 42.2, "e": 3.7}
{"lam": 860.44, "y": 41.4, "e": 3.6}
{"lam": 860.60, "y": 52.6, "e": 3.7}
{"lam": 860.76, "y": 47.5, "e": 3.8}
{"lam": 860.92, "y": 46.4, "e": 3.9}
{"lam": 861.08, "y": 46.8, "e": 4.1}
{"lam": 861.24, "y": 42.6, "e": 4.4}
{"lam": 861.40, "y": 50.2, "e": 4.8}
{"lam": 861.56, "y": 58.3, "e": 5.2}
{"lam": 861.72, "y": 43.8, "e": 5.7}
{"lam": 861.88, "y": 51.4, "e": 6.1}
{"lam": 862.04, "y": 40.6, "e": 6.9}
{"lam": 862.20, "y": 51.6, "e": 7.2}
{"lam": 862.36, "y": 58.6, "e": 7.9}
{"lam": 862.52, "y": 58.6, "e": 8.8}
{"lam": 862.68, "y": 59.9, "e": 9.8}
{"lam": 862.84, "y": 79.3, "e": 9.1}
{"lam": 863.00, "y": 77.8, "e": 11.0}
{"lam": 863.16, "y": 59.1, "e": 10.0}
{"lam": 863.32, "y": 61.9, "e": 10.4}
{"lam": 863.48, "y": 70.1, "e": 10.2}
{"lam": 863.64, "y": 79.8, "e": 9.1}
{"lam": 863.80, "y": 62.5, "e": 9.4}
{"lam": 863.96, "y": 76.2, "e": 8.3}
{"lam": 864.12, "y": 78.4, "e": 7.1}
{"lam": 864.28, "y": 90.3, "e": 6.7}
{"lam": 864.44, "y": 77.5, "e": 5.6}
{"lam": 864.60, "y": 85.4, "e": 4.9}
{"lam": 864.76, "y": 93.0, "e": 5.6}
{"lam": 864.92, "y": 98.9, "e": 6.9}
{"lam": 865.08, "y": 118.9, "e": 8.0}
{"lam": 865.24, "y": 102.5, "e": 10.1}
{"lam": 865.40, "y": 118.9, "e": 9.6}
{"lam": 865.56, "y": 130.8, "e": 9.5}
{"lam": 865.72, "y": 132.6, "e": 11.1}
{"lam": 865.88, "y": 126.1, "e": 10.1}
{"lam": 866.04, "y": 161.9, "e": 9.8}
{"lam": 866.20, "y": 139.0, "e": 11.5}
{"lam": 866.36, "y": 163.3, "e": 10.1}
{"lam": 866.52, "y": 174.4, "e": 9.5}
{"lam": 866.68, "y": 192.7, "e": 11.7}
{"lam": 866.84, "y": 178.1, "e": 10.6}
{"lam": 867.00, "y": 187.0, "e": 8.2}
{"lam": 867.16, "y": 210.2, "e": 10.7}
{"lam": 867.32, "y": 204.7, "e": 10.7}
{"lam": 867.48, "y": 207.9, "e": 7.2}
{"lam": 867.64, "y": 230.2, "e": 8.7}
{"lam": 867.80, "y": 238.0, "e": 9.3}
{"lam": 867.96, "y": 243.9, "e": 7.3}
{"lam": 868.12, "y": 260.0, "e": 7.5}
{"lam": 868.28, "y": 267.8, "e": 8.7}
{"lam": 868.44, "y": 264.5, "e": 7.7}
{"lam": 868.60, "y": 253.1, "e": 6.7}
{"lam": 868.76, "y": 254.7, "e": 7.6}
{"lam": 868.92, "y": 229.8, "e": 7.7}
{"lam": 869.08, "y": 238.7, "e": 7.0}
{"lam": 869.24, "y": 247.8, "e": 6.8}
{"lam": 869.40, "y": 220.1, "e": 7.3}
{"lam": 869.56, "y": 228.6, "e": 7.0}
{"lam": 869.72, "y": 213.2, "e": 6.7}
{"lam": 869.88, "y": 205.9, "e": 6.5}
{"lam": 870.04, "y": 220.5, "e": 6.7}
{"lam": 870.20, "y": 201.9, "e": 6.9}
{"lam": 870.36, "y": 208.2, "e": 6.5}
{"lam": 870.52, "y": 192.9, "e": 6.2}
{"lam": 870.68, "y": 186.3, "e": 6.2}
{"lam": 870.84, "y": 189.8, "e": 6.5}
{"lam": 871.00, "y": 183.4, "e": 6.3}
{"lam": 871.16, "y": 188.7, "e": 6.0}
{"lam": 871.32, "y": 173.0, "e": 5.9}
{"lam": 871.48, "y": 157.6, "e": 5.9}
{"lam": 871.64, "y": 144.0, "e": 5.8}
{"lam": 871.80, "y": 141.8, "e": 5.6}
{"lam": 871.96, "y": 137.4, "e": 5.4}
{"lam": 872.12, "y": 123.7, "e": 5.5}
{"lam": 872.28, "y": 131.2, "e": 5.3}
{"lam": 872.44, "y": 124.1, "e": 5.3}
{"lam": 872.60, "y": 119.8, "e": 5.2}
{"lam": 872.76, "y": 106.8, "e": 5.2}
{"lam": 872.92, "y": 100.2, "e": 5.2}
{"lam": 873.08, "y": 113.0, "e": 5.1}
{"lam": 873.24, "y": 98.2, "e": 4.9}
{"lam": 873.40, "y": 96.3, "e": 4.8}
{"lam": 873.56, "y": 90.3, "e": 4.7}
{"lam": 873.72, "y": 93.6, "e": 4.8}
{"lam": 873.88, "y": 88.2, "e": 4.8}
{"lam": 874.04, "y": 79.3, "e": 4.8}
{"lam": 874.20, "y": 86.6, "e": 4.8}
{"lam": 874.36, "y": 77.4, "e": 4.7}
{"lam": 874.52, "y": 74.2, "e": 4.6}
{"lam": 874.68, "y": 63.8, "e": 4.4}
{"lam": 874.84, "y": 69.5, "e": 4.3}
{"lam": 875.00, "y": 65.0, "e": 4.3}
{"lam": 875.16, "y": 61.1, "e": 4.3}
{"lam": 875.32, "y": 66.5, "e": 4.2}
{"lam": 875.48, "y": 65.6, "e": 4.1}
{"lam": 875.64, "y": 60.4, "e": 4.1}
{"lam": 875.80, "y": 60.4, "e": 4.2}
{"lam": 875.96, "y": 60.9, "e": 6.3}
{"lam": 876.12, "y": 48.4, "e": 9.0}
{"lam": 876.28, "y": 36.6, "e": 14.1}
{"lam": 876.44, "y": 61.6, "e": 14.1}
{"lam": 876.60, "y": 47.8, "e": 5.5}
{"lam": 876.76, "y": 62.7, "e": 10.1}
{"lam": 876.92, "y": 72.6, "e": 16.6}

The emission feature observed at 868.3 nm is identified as H-alpha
